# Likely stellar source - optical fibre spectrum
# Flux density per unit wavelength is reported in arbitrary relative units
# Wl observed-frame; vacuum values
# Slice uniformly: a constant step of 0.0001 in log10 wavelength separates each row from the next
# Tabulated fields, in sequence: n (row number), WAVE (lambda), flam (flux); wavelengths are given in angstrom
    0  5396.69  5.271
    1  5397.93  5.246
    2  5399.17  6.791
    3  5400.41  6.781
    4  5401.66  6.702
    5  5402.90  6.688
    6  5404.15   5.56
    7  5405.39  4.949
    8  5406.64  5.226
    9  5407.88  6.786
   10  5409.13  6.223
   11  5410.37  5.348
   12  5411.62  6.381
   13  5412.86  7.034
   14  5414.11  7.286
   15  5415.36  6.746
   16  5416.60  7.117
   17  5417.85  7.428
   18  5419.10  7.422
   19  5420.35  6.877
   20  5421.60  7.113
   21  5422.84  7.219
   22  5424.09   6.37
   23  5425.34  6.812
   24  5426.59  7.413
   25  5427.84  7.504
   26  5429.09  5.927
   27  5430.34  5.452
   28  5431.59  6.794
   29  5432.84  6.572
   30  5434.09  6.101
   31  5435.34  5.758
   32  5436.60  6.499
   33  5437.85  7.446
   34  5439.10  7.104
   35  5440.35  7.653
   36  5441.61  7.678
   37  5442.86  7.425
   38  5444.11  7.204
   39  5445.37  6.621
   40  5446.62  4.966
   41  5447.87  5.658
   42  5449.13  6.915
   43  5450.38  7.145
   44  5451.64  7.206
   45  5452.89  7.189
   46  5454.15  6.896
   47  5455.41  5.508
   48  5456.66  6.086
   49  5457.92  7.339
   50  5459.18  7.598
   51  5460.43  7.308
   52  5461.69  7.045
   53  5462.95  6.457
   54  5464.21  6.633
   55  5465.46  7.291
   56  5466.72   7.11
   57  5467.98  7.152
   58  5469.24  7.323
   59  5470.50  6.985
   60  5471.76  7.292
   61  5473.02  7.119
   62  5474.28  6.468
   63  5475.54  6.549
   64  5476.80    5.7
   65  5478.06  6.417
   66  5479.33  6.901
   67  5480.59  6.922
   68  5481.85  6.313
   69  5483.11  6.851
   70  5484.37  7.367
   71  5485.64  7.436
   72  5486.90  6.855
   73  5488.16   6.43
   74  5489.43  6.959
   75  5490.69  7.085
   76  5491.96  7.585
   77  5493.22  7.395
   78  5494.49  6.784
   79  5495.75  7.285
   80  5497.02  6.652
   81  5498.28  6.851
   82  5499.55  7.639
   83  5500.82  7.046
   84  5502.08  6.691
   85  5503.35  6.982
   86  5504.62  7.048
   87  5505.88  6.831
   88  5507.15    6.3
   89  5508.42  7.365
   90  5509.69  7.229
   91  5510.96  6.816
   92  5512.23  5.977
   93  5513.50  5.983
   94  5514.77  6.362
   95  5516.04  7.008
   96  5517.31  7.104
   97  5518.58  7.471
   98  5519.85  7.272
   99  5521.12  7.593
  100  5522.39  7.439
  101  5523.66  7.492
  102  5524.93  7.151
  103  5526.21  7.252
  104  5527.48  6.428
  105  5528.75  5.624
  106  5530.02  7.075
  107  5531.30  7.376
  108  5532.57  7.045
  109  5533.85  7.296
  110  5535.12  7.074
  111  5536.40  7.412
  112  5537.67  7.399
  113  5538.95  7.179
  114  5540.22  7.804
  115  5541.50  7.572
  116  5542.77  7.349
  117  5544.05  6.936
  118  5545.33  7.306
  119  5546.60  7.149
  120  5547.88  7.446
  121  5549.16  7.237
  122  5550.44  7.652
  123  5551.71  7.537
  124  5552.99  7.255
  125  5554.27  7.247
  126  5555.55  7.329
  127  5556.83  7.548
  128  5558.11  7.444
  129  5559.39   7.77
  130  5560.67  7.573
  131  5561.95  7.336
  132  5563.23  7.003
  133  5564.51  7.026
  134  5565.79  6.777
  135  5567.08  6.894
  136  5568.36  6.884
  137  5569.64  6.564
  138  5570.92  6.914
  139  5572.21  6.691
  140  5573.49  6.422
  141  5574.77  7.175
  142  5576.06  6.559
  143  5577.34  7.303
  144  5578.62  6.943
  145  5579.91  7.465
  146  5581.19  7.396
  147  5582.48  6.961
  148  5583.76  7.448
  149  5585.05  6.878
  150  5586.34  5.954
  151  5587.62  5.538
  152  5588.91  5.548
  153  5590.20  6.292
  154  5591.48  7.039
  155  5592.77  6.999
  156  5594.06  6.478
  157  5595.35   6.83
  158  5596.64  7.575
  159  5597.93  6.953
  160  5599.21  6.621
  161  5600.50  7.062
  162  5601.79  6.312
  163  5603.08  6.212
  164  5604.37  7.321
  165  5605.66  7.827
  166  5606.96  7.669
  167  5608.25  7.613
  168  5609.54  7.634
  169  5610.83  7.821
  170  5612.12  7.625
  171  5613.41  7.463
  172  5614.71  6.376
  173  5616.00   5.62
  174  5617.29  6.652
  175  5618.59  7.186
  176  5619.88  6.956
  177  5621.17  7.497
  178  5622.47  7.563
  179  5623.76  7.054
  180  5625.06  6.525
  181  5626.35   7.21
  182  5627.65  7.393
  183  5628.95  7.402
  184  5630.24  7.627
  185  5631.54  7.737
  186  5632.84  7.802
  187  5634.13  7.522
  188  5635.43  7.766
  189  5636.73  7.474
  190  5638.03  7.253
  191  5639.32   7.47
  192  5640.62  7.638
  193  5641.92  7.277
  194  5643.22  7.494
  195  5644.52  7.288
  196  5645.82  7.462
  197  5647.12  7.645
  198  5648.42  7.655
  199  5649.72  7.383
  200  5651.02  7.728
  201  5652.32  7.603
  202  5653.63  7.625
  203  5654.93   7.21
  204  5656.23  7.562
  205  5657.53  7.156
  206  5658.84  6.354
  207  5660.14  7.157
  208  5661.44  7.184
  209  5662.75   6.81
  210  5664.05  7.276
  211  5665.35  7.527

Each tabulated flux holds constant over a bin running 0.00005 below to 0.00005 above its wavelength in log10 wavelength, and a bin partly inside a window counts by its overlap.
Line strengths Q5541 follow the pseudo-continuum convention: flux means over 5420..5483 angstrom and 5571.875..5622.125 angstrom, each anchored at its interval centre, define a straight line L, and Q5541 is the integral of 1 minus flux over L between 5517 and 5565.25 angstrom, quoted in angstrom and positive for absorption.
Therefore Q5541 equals -2.8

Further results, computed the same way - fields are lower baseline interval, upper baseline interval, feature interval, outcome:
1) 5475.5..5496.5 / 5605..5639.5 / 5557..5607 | 1.9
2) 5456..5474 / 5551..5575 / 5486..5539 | 0.6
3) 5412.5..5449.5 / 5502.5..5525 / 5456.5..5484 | 0.0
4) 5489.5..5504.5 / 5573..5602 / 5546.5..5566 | -1.3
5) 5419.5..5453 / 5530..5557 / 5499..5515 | 0.8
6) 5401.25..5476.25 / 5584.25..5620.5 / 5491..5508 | -0.6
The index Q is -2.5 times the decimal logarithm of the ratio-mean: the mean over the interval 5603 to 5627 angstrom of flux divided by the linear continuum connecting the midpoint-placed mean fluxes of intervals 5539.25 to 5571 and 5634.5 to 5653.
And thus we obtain 0.04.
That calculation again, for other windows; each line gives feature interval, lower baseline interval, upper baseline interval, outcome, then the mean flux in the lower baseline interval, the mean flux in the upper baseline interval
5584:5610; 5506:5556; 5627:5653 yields 0.084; 7.11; 7.53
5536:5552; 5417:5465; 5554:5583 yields -0.052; 6.8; 7.09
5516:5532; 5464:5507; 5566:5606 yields -0.034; 6.94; 6.8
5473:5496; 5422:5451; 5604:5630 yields 0.000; 6.71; 7.23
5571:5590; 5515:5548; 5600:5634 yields 0.073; 7.19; 7.2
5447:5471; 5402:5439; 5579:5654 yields -0.030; 6.56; 7.16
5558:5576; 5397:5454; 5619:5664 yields 0.016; 6.63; 7.37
